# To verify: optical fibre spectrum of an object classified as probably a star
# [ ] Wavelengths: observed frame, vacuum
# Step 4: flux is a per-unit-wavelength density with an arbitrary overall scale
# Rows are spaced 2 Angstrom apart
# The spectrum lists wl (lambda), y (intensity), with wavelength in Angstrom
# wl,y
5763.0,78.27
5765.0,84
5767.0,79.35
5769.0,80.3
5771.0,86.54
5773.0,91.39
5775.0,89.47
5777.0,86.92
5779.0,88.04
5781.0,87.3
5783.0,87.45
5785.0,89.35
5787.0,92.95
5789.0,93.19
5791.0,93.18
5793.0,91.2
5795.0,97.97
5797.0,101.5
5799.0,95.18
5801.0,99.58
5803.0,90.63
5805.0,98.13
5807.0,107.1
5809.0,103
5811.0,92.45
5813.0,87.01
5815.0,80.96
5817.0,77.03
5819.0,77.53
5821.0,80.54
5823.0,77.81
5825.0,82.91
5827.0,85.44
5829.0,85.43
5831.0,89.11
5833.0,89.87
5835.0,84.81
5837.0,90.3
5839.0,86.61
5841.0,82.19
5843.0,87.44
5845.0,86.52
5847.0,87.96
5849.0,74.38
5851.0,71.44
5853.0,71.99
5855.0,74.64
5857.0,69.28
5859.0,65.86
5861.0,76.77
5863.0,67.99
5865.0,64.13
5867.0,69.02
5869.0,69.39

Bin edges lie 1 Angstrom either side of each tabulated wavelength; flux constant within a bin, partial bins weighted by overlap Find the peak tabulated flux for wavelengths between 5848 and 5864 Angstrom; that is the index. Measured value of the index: 76.77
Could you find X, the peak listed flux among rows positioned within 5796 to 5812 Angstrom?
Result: 107.1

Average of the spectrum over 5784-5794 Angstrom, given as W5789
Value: 92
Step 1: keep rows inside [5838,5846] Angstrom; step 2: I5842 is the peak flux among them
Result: 87.44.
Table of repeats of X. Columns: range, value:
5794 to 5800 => 101.5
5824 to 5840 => 90.3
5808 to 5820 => 103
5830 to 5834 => 89.87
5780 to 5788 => 92.95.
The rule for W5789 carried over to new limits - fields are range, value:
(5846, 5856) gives 76.1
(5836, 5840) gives 88.5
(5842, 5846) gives 87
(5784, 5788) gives 91.2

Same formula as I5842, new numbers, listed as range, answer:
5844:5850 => 87.96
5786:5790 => 93.19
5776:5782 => 88.04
